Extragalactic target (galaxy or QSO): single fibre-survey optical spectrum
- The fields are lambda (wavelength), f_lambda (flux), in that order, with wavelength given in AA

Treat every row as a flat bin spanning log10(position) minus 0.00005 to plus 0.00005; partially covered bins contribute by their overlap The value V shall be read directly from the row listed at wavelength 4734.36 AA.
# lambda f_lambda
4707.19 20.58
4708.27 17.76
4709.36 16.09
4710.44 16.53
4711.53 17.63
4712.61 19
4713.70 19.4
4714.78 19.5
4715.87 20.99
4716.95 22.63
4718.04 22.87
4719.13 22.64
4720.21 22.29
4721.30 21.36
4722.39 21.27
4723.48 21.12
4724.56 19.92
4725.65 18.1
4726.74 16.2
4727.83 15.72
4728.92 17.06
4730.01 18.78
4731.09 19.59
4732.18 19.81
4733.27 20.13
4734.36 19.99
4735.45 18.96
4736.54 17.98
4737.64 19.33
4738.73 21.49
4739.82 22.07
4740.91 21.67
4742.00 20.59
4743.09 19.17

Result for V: 19.99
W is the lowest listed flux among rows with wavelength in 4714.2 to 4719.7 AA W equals 19.5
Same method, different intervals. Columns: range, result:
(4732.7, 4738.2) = 17.98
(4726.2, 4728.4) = 15.72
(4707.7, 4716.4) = 16.09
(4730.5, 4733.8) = 19.59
